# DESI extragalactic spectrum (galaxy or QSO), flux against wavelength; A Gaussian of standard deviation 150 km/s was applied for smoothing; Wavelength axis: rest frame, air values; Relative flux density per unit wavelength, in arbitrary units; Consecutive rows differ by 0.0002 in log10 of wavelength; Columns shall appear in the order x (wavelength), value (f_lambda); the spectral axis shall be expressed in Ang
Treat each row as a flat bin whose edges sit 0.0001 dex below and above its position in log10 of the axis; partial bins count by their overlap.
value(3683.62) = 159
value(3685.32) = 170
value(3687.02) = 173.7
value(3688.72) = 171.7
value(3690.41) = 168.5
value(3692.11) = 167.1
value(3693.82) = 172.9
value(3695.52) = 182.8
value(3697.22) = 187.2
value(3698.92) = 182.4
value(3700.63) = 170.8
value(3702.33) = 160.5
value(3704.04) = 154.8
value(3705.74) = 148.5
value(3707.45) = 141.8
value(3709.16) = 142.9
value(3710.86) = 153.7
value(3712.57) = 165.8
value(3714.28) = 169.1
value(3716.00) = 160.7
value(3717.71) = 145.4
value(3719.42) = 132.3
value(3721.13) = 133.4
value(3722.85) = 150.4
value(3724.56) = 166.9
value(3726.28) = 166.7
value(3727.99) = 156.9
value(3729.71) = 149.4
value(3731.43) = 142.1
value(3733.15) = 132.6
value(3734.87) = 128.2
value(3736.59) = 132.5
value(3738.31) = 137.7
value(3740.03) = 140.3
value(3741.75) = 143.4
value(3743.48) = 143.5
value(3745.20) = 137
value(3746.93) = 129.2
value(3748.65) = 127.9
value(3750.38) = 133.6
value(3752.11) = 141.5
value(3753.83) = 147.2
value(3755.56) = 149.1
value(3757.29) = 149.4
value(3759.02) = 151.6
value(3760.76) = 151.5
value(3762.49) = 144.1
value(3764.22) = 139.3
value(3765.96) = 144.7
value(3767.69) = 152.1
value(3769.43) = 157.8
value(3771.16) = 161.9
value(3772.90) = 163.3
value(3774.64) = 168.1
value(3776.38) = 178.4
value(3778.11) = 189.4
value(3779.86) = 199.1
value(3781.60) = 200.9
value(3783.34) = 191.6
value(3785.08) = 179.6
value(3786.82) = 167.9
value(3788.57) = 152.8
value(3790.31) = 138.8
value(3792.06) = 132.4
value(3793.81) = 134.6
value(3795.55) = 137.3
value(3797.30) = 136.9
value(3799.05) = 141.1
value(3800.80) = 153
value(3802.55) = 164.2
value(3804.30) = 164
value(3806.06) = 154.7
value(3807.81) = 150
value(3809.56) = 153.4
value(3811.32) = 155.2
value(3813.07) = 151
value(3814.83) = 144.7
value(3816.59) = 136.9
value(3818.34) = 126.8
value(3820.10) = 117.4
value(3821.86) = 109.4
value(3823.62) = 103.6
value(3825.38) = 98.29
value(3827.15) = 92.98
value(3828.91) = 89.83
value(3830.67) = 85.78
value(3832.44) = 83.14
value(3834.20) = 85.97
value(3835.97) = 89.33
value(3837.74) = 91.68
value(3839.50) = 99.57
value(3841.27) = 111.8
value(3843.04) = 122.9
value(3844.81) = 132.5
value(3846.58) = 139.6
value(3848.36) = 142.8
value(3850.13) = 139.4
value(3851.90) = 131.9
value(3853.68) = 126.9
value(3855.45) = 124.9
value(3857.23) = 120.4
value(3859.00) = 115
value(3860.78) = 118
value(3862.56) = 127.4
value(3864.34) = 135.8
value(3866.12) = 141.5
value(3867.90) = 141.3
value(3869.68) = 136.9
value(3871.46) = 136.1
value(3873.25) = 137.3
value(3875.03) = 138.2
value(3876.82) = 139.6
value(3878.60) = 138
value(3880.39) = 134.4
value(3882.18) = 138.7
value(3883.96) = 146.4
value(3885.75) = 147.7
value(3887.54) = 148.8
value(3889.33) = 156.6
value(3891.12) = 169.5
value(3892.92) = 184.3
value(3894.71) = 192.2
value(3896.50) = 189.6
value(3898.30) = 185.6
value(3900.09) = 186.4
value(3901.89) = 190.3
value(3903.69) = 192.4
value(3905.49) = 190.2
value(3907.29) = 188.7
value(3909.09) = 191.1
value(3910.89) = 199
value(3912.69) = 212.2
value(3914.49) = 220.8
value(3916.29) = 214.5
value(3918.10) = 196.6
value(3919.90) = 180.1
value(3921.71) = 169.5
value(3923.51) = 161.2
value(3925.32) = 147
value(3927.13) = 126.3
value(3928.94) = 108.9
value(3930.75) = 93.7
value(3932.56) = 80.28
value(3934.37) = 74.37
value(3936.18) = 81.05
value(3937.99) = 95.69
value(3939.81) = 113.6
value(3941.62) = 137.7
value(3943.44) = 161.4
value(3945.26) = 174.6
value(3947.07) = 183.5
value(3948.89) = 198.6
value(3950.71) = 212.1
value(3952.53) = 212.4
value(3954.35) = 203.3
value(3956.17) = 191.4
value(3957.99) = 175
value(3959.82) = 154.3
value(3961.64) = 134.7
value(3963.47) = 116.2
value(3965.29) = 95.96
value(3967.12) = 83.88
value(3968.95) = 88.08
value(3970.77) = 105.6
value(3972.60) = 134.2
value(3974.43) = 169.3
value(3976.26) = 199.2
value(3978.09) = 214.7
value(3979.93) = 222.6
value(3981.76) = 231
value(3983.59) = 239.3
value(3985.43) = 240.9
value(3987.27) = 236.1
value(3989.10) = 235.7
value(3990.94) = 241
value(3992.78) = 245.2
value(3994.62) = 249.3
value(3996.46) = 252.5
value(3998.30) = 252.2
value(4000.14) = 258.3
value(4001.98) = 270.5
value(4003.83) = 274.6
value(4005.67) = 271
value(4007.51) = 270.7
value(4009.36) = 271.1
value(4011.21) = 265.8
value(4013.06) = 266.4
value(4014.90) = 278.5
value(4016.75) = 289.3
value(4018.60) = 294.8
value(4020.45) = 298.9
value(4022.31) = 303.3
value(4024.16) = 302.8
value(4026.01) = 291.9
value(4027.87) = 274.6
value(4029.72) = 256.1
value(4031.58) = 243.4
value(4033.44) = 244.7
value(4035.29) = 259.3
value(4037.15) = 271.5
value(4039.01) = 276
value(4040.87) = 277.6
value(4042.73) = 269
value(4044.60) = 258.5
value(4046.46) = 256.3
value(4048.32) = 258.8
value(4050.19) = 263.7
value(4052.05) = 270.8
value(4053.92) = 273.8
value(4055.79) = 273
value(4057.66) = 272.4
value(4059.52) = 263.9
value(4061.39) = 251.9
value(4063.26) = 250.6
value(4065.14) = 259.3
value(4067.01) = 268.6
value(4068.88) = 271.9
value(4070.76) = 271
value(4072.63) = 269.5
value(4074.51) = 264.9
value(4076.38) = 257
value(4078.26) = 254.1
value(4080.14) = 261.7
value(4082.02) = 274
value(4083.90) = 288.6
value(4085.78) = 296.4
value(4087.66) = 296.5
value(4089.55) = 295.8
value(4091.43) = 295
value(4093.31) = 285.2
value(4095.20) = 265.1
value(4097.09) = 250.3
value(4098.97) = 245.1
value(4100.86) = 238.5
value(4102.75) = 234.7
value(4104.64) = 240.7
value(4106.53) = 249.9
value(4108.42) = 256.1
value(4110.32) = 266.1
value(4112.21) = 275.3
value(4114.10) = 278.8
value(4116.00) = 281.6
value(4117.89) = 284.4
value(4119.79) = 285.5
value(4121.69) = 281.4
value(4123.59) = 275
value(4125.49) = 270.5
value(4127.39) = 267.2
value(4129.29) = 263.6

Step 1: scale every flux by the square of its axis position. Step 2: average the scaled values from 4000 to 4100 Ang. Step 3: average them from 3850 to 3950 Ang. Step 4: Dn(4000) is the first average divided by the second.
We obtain 1.9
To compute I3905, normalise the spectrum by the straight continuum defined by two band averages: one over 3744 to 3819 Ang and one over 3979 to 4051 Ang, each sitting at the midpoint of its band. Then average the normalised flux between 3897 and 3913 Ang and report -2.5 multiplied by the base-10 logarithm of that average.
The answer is 0.10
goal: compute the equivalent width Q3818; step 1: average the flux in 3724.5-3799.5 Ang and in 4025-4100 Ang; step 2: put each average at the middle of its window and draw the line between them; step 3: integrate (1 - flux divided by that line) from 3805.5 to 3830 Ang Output 6.52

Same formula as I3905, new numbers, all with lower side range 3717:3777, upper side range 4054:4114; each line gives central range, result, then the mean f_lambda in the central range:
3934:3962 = 0.35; 159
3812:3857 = 0.47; 115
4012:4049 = -0.11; 274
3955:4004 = 0.18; 196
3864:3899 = 0.27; 152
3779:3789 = -0.15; 183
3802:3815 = 0.09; 155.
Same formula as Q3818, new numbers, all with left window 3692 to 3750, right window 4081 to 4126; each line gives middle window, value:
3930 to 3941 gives 6.4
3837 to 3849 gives 4.4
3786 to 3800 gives 2.5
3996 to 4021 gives -3.2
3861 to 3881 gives 6.2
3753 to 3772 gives 1.7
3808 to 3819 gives 2.1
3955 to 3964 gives 2.7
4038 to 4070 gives -1.3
